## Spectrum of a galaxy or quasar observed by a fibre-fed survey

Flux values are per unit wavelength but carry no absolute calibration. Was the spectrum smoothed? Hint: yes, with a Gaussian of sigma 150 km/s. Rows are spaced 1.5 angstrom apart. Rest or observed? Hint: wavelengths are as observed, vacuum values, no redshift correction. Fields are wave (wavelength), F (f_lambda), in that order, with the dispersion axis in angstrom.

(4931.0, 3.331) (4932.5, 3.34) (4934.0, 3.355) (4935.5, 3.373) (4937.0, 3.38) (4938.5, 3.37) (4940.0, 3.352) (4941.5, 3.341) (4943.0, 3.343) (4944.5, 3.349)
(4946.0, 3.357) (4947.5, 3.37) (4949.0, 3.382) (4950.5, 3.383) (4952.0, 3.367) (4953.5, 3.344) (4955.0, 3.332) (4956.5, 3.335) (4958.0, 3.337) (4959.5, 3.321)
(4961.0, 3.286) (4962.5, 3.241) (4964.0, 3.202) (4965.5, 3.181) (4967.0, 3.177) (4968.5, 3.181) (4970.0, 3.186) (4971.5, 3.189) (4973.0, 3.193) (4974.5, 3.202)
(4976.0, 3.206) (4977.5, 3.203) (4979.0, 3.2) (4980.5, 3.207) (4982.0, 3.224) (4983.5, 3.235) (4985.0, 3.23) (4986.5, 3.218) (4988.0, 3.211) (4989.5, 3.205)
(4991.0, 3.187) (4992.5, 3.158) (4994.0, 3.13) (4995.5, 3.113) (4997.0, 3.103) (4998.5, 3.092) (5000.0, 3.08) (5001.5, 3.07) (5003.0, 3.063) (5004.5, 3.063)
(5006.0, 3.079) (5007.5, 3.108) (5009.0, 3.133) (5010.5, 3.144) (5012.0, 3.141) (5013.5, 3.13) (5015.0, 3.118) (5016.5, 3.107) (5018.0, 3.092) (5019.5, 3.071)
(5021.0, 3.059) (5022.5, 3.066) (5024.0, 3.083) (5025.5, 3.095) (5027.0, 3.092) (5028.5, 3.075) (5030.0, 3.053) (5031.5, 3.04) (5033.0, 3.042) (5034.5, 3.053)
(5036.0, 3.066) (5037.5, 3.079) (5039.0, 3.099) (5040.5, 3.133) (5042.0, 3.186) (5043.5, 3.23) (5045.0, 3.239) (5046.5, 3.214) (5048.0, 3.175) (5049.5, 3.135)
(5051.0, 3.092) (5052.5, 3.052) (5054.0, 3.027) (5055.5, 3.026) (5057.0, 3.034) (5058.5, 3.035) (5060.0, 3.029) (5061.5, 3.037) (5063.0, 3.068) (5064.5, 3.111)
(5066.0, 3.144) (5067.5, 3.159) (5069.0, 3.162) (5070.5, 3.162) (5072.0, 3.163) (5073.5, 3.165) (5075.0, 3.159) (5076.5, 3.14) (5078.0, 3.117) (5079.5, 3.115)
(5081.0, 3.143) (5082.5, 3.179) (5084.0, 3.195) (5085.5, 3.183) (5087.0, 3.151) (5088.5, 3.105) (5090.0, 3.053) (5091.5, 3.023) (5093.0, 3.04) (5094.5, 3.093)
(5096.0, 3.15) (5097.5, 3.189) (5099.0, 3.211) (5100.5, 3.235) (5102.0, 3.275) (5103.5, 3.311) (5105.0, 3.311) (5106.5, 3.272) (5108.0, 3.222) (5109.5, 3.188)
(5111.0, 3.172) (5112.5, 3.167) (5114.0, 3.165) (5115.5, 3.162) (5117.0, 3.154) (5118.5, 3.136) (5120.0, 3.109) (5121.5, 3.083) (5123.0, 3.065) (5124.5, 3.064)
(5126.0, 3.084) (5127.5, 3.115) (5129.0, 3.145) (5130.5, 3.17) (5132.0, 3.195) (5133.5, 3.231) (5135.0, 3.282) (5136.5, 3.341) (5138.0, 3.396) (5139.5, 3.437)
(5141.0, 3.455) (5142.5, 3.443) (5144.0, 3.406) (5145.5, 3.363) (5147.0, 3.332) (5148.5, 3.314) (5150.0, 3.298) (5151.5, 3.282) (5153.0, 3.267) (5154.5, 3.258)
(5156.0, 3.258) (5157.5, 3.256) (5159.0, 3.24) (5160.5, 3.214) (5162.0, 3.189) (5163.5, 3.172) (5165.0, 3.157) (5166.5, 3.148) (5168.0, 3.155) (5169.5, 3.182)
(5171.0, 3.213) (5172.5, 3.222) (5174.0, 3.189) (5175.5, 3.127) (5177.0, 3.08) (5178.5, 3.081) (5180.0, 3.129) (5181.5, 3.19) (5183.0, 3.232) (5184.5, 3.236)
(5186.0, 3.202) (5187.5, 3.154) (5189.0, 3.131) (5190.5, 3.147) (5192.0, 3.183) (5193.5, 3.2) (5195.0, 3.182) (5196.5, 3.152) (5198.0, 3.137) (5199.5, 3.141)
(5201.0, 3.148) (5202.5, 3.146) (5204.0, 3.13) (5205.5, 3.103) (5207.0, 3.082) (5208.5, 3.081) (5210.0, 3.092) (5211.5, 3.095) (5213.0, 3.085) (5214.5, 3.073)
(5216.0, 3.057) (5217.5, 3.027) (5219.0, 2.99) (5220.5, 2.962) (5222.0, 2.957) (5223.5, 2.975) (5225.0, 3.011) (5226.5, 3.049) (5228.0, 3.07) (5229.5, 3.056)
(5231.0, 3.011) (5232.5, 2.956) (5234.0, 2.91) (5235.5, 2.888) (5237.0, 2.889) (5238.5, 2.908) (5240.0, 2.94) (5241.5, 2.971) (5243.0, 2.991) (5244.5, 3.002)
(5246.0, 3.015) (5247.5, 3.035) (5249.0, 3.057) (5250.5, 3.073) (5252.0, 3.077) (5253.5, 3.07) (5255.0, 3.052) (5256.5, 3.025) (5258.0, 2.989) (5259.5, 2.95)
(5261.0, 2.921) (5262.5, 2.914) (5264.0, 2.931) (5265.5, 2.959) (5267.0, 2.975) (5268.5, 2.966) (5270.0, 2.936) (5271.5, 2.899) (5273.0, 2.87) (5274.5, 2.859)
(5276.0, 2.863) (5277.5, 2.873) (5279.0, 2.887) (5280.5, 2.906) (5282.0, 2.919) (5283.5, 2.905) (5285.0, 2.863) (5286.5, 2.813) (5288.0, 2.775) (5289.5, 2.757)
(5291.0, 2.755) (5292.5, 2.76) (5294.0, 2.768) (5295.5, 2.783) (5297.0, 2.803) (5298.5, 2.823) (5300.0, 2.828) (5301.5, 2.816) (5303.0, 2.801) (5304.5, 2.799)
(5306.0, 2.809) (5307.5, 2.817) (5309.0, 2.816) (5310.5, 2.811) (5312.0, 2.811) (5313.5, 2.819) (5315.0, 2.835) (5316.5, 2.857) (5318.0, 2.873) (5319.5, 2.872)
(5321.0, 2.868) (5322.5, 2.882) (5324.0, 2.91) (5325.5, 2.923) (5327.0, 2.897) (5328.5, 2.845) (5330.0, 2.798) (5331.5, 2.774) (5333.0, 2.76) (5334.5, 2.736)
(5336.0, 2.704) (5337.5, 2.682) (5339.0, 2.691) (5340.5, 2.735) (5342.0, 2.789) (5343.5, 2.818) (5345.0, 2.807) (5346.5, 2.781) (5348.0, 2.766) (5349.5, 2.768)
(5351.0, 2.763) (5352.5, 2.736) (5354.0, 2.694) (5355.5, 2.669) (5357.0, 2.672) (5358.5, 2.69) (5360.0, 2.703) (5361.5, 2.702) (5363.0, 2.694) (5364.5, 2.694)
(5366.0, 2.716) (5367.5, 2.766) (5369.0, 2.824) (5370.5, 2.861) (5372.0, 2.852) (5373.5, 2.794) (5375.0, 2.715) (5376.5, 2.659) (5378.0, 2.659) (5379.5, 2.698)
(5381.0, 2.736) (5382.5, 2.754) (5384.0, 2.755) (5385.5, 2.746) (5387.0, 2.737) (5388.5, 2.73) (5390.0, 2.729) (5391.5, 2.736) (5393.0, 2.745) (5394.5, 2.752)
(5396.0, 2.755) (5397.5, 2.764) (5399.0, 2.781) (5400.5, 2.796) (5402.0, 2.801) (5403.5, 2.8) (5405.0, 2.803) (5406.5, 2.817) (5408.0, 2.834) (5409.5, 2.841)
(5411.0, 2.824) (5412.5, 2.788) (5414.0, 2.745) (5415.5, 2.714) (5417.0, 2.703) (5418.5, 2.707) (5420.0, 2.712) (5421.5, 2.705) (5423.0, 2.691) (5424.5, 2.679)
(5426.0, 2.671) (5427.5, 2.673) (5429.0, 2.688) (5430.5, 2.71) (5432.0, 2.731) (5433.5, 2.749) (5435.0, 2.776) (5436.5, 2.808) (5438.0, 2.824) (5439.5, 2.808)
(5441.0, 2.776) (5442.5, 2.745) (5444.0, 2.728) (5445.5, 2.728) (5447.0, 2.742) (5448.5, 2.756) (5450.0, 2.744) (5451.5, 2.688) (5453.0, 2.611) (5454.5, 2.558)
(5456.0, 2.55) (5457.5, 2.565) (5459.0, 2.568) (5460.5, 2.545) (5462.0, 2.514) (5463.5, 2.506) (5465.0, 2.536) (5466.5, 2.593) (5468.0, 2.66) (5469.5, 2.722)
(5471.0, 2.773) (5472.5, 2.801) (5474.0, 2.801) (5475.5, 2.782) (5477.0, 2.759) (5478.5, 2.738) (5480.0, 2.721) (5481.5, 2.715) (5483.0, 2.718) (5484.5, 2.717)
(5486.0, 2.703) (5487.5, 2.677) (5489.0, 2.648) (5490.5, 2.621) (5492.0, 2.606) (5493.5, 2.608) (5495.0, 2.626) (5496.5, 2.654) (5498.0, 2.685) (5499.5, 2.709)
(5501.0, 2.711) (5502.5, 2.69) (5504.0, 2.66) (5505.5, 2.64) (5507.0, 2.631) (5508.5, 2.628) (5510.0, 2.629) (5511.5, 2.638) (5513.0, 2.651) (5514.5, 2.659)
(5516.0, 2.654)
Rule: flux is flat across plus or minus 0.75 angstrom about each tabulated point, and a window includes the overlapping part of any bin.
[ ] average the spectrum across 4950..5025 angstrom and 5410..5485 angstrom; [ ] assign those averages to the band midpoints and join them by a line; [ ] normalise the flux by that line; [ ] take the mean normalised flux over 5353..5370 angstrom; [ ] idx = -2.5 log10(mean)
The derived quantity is 0.03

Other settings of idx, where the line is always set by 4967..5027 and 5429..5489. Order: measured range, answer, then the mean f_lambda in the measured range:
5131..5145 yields -0.12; 3.35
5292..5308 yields 0.02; 2.8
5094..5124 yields -0.05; 3.18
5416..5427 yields 0.01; 2.7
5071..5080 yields -0.03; 3.14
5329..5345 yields 0.02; 2.75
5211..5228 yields -0.04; 3.03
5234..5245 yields -0.01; 2.94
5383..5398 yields 0.01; 2.74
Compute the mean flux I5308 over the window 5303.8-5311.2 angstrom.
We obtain 2.81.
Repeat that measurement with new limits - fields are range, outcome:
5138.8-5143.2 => 3.45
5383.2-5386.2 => 2.75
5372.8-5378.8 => 2.71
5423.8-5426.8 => 2.67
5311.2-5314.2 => 2.81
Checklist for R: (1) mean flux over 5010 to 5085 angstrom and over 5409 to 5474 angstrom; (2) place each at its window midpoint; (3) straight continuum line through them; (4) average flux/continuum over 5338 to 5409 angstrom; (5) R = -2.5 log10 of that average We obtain 0.01 mag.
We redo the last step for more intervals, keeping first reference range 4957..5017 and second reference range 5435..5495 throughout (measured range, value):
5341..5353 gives 0.010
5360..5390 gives 0.014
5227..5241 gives -0.015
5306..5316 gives 0.009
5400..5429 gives -0.006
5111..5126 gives -0.030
